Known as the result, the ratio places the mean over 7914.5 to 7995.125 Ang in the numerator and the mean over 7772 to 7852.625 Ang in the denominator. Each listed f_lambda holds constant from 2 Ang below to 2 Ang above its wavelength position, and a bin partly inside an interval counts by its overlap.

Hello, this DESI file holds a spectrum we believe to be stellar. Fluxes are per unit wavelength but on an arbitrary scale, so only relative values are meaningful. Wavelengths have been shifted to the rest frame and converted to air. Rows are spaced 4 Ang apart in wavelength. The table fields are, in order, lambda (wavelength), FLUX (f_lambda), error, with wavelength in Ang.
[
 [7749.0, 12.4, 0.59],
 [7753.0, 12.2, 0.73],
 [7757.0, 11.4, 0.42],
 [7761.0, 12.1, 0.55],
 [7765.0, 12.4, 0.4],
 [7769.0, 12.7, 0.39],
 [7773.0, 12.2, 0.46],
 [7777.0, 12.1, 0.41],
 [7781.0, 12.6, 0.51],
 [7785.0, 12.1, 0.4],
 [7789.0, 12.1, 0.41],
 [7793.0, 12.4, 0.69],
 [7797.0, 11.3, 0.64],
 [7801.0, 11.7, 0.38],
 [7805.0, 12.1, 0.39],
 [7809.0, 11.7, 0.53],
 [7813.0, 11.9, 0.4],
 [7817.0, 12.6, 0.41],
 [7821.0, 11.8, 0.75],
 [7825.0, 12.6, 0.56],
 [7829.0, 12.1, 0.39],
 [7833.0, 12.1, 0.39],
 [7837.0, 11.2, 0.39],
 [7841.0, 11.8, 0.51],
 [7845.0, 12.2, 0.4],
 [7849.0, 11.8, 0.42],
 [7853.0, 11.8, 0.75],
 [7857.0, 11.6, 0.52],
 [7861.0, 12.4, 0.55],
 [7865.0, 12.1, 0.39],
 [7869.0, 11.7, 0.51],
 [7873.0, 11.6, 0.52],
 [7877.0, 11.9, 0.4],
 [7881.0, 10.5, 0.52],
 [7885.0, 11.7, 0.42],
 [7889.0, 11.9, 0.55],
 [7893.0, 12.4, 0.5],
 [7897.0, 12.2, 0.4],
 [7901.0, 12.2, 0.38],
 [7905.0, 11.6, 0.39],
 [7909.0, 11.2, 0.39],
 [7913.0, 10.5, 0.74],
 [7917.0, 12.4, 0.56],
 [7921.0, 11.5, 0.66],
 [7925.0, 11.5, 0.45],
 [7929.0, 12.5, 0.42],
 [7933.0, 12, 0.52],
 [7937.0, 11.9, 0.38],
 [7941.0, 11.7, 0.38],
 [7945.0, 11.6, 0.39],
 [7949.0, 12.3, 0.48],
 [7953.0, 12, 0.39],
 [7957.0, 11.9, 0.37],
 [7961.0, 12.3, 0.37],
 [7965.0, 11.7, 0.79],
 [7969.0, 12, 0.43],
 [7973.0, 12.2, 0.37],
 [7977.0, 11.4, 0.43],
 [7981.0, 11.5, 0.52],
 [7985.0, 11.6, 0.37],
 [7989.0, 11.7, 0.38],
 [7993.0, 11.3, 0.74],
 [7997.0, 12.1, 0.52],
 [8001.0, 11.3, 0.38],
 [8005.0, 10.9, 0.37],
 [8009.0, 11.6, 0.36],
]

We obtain 0.99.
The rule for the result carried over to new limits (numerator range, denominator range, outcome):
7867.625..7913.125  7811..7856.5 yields 0.97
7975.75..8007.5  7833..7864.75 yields 0.97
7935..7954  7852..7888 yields 1.02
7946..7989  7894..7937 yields 1.01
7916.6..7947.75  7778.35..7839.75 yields 0.99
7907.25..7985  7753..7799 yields 0.97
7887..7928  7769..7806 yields 0.97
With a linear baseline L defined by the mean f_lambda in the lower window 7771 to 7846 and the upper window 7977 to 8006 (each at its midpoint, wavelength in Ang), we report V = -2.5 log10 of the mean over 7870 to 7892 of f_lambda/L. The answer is 0.02 mag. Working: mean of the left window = 12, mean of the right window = 11.5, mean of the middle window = 11.6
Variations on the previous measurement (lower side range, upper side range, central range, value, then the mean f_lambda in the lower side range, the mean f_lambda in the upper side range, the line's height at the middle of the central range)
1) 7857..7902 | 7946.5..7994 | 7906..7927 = 0.04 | 11.9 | 11.8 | 11.8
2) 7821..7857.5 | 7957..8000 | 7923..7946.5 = 0.00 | 11.9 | 11.8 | 11.8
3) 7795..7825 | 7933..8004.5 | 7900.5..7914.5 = 0.05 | 11.9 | 11.8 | 11.8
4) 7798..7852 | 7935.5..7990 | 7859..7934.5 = 0.01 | 12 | 11.8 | 11.9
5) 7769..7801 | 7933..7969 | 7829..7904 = 0.02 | 12.1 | 11.9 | 12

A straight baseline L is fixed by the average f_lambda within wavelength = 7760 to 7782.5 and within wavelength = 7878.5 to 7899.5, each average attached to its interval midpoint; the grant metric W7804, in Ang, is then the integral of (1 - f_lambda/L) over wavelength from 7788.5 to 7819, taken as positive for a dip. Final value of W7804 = 0.55 Ang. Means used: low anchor 12.4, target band 12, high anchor 11.8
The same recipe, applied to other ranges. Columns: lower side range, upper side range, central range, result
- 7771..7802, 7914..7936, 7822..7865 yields 0.2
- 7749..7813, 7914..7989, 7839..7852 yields 0.1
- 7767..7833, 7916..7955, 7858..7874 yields 0.1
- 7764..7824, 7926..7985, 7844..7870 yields 0.2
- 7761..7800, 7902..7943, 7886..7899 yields -0.4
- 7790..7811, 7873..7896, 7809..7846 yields -0.7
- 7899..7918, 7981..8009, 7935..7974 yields -1.5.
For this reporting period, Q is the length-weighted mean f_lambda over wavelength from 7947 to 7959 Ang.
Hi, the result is 12.1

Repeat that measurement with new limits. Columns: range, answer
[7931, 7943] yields 11.9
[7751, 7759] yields 11.8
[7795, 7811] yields 11.7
